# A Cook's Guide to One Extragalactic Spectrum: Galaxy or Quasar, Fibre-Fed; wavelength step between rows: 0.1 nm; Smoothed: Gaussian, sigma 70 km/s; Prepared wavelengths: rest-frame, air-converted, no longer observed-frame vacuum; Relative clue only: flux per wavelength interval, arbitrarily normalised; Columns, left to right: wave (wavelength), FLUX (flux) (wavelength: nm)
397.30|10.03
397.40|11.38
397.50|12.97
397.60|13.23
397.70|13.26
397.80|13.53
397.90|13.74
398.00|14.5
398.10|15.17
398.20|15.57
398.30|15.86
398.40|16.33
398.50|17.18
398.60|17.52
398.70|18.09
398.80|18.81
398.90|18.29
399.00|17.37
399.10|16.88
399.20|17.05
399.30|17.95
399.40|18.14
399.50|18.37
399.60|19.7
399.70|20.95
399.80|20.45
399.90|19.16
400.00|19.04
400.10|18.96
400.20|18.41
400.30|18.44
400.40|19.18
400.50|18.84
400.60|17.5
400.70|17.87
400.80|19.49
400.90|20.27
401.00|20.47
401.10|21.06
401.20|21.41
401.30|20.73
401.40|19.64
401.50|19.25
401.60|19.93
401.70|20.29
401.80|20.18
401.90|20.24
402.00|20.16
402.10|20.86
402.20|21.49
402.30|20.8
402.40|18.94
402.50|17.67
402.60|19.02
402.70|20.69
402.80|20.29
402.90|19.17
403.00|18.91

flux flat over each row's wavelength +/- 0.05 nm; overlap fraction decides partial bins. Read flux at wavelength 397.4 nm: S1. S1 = 11.38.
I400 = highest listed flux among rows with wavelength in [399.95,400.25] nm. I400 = 19.04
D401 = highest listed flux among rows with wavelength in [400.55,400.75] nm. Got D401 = 17.87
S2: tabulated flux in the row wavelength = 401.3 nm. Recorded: 20.73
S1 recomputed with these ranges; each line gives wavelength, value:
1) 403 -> 18.91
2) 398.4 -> 16.33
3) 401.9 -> 20.24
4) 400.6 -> 17.5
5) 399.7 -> 20.95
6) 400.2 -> 18.41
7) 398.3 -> 15.86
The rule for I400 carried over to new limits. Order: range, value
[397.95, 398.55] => 17.18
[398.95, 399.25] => 17.37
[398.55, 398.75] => 18.09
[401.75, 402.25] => 21.49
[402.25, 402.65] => 20.8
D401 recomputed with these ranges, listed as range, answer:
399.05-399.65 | 19.7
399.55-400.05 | 20.95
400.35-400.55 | 19.18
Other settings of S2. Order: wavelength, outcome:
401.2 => 21.41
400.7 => 17.87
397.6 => 13.23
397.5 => 12.97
